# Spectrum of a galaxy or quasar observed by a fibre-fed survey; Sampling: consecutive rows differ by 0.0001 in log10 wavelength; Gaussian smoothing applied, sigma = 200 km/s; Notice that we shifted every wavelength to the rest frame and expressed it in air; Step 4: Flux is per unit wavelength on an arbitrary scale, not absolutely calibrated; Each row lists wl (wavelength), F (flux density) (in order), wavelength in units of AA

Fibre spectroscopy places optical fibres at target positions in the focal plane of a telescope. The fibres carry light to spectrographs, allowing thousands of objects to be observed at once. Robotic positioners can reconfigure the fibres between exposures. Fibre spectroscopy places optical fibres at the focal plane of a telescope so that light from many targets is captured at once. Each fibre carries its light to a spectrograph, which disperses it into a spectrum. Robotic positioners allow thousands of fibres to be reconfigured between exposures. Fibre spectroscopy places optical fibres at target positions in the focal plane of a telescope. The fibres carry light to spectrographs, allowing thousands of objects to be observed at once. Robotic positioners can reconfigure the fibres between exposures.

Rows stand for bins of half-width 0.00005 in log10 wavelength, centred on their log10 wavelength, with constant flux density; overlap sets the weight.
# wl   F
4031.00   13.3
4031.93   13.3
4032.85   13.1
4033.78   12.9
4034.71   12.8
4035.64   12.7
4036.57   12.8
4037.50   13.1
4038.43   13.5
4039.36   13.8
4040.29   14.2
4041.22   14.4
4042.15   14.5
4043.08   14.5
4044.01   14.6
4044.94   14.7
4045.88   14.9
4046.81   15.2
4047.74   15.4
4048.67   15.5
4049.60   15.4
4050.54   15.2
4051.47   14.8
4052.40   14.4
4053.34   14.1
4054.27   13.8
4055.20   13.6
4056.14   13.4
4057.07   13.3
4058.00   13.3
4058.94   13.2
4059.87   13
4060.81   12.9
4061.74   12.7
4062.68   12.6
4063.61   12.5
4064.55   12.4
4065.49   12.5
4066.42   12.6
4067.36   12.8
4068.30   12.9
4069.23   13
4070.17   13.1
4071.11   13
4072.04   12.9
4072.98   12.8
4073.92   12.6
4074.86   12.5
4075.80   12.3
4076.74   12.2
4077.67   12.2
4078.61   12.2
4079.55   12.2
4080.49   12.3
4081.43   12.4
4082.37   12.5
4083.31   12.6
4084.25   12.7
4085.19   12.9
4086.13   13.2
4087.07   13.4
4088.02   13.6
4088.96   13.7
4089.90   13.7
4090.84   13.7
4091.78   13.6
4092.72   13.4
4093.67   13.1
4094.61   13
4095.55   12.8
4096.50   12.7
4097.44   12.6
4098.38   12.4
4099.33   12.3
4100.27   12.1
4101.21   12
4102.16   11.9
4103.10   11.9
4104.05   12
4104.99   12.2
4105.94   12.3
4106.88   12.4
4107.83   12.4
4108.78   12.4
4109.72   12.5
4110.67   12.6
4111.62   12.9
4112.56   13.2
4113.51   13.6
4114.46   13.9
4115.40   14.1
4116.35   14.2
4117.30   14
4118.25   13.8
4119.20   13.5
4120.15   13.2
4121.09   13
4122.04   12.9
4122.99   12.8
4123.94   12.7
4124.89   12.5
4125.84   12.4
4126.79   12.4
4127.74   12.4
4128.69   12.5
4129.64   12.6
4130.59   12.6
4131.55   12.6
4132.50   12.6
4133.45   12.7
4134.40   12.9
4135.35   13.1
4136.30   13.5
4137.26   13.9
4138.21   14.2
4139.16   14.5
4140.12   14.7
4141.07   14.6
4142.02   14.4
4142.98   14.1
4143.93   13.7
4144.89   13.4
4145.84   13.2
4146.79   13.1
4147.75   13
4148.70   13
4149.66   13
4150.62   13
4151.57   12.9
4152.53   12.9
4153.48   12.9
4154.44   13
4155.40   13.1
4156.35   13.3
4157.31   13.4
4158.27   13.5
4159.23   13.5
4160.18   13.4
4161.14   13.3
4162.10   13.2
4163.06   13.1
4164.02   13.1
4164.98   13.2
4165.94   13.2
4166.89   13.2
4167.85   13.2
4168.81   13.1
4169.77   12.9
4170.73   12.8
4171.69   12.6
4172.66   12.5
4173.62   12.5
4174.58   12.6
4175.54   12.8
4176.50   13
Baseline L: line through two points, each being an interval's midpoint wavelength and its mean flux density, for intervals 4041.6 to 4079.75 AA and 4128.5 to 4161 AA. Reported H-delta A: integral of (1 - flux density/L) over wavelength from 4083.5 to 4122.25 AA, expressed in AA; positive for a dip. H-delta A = 1.2 AA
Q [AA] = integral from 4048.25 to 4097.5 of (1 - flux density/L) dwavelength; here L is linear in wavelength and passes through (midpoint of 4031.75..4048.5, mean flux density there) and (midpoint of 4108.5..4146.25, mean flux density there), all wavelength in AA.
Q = 2.1 AA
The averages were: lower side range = 14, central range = 13.1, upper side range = 13.3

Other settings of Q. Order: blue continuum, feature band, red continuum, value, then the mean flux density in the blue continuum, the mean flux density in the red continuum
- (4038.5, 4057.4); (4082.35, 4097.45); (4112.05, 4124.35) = 0.8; 14.5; 13.5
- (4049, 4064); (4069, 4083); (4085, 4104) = 0.8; 13.7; 12.9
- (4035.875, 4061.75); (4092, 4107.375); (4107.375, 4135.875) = 1.0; 14.1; 13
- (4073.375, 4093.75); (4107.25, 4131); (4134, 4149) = 0.7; 12.9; 13.7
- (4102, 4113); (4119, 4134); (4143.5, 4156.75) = 0.0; 12.4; 13.1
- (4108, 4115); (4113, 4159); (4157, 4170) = -0.6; 13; 13.2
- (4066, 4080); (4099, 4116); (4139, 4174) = 0.4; 12.6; 13.3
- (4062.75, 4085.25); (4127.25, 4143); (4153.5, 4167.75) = -0.4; 12.6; 13.2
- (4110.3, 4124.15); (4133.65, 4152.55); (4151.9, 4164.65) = -0.4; 13.4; 13.2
